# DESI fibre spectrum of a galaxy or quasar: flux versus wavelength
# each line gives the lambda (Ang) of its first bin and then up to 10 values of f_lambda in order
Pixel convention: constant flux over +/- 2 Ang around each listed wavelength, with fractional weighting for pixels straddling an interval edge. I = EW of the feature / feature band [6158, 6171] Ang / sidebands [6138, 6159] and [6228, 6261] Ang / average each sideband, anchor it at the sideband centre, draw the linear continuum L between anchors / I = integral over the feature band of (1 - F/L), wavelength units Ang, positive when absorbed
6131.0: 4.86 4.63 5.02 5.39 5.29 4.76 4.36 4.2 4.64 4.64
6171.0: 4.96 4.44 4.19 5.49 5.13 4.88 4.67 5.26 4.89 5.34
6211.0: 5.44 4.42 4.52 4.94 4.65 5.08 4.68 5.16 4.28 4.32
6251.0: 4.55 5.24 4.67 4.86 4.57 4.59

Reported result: 0.7 Ang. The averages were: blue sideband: 4.89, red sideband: 4.74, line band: 4.59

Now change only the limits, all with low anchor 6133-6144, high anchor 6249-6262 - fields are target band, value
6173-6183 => 0.76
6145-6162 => 1.05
